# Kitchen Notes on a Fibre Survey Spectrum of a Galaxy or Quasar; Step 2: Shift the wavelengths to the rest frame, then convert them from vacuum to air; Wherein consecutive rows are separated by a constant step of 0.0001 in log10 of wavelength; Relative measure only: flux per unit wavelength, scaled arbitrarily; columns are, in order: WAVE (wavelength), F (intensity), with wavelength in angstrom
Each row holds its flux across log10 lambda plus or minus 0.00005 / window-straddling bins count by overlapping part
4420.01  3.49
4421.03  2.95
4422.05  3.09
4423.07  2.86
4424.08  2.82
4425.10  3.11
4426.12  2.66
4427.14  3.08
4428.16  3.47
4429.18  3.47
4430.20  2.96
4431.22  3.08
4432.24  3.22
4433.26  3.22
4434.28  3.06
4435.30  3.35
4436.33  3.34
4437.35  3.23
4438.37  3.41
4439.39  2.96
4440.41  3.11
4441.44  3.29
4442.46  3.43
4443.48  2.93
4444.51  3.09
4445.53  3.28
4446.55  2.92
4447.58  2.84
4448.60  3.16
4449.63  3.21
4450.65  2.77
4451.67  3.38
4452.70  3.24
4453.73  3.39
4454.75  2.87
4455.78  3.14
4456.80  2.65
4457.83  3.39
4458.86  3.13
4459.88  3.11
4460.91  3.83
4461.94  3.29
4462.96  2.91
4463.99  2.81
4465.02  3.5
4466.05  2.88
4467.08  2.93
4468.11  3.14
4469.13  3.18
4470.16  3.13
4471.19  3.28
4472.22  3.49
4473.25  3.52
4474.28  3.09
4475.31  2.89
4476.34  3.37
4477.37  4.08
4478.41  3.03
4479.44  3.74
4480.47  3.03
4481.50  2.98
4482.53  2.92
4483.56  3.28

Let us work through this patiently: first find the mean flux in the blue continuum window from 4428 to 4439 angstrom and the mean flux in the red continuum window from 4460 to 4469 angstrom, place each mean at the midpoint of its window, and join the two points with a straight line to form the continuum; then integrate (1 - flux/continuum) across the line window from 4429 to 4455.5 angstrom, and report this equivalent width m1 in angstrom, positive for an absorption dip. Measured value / 0.5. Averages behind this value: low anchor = 3.25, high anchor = 3.16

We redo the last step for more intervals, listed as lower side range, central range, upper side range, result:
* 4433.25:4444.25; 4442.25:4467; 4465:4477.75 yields 0.80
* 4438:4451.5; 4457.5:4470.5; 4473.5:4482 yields 0.17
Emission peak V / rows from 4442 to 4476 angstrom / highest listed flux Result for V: 3.83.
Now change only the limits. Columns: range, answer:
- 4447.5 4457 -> 3.39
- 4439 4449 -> 3.43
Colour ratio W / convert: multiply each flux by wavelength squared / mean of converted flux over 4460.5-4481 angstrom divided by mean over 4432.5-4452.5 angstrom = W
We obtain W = 1.0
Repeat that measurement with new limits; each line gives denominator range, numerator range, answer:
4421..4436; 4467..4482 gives 1.08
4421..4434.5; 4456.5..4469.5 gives 1.04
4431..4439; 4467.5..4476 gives 1.01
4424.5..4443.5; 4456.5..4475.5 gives 1.01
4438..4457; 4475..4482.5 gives 1.07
